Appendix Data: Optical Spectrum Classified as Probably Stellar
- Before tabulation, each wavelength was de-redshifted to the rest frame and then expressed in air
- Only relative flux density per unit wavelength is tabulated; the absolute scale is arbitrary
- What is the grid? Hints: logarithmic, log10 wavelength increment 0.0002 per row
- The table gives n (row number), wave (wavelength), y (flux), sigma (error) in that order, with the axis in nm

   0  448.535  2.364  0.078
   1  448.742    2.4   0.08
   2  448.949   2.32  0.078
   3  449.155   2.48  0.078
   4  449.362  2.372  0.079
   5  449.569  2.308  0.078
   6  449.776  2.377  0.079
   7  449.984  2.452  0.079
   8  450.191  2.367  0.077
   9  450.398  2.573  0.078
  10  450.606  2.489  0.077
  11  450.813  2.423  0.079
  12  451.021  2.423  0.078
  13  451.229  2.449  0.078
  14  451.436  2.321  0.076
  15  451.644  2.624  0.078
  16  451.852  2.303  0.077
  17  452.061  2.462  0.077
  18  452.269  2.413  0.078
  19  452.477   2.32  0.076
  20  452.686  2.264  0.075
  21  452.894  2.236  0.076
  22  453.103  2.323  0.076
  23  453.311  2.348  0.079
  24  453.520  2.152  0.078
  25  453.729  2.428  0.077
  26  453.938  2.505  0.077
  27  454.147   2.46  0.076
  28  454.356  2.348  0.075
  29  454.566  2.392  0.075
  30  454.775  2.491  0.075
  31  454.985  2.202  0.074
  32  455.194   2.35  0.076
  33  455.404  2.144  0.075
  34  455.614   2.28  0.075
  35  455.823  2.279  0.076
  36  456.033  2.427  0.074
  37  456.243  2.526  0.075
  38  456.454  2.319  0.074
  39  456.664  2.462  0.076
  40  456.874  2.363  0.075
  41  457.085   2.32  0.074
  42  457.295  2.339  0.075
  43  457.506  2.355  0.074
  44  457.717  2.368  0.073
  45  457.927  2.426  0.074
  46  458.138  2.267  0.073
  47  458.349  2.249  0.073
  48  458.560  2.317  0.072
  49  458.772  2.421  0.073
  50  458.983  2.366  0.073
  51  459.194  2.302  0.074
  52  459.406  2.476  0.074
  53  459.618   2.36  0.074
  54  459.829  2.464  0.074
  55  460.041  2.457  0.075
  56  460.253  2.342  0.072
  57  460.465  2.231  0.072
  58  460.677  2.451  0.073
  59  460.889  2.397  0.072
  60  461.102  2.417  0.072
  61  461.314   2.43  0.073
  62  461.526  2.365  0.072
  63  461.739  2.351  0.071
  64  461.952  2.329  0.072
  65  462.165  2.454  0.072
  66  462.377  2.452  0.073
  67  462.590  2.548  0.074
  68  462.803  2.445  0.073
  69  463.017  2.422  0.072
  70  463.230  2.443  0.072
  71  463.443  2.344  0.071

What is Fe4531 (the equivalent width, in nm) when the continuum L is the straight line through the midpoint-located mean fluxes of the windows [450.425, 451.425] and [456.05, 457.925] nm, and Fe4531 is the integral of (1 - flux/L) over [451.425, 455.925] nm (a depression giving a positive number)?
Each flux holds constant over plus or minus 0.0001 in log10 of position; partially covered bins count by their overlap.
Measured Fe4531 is 0.131 nm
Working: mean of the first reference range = 2.44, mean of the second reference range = 2.39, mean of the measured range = 2.35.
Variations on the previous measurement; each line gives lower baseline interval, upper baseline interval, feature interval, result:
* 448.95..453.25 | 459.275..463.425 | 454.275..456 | 0.06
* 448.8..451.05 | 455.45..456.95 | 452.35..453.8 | 0.06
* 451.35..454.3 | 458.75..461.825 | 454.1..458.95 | 0.05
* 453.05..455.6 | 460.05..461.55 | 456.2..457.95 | -0.01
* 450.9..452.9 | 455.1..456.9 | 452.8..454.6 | 0.01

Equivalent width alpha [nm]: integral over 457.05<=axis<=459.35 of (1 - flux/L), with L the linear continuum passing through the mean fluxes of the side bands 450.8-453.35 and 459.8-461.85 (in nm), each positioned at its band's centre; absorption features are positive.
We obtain 0.04 nm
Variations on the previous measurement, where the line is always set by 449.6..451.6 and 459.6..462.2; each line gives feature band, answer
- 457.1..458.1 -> 0.02 nm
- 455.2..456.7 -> 0.04 nm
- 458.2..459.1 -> 0.02 nm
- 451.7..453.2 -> 0.05 nm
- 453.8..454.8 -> -0.01 nm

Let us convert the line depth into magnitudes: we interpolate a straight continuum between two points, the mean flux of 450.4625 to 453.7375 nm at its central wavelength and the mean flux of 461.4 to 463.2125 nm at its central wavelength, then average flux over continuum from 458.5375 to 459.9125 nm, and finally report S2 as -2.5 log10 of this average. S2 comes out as 0.008 mag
